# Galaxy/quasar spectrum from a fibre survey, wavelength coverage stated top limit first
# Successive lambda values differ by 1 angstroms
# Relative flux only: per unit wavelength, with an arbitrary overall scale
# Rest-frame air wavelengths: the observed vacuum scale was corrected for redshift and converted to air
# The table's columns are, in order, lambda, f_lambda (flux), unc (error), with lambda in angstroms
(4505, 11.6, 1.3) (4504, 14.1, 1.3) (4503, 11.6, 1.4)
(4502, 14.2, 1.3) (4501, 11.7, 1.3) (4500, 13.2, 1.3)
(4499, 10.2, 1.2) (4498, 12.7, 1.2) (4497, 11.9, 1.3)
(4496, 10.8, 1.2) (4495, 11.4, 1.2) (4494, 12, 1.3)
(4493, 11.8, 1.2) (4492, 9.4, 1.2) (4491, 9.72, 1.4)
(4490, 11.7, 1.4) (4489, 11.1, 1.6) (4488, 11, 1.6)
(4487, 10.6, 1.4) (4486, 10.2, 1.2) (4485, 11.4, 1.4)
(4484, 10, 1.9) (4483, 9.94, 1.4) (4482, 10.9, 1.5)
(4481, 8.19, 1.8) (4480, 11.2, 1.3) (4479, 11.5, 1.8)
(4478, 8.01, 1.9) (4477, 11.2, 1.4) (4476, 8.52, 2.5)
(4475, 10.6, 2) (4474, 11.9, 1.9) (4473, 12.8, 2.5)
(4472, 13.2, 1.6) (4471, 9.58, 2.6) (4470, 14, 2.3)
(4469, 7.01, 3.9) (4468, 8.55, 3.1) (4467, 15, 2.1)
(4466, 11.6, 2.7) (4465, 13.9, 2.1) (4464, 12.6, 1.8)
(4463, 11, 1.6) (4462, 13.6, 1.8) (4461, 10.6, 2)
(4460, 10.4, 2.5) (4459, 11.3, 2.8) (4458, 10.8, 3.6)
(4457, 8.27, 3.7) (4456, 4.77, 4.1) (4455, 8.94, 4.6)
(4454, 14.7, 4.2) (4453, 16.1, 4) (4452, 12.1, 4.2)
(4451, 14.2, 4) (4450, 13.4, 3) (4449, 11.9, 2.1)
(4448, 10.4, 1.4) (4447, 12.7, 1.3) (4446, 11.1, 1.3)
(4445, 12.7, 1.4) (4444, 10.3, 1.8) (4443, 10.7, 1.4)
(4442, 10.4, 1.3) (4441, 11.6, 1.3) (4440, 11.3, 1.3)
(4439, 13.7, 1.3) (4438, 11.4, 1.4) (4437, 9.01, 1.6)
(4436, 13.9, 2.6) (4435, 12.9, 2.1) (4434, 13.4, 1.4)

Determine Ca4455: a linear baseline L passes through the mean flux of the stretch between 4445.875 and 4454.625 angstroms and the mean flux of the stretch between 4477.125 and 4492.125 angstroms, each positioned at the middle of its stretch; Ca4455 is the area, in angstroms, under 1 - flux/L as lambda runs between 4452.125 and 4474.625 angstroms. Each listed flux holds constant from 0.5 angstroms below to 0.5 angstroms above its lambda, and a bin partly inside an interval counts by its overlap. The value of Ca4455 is 1.0 angstroms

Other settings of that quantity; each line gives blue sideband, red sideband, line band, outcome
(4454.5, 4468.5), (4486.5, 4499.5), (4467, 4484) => 0.6 angstroms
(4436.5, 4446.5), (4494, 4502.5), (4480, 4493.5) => 1.6 angstroms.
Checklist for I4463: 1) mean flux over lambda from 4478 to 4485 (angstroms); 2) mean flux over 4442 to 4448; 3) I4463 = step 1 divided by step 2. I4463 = 0.9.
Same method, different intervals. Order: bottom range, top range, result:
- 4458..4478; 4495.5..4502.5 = 1.07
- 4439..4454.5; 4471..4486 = 0.86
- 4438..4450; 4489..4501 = 0.98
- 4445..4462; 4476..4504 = 0.96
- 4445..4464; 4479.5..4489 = 0.90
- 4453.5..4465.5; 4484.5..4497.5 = 1.01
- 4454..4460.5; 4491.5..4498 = 1.19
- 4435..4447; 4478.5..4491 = 0.92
